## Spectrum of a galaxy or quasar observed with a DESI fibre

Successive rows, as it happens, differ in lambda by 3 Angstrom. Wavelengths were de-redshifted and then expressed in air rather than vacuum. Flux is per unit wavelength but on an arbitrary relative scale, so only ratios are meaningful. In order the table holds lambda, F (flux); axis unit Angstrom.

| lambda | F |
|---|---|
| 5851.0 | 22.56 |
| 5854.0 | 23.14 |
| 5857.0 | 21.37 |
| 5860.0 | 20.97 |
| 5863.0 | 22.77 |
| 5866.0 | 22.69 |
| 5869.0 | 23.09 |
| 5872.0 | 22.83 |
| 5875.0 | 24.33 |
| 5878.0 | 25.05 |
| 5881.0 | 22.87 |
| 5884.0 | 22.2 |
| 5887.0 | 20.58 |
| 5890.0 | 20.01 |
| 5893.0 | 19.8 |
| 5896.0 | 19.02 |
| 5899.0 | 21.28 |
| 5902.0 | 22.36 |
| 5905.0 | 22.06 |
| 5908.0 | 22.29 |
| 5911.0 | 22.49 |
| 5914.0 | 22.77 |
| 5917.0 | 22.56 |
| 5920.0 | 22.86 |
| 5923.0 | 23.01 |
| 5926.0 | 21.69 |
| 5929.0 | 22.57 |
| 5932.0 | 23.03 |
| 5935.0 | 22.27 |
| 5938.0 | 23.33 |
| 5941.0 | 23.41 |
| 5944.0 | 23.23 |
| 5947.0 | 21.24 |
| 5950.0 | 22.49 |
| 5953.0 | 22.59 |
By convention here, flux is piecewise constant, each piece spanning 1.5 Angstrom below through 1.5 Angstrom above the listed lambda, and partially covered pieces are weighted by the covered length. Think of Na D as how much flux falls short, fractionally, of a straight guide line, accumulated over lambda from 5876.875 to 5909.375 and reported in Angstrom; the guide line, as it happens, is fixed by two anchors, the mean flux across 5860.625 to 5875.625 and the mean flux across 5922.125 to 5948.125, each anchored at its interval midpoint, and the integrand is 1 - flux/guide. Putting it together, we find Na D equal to 1.8 Angstrom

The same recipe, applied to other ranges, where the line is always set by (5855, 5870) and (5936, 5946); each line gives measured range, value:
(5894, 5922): 1.00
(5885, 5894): 0.90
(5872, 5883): -0.72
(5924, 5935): 0.28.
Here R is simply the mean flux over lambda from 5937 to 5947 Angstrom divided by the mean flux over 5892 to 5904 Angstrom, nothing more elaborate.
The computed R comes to 1.11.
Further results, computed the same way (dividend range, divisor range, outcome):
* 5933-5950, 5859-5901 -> 1.03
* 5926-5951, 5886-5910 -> 1.08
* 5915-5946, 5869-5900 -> 1.04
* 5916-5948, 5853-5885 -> 0.99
